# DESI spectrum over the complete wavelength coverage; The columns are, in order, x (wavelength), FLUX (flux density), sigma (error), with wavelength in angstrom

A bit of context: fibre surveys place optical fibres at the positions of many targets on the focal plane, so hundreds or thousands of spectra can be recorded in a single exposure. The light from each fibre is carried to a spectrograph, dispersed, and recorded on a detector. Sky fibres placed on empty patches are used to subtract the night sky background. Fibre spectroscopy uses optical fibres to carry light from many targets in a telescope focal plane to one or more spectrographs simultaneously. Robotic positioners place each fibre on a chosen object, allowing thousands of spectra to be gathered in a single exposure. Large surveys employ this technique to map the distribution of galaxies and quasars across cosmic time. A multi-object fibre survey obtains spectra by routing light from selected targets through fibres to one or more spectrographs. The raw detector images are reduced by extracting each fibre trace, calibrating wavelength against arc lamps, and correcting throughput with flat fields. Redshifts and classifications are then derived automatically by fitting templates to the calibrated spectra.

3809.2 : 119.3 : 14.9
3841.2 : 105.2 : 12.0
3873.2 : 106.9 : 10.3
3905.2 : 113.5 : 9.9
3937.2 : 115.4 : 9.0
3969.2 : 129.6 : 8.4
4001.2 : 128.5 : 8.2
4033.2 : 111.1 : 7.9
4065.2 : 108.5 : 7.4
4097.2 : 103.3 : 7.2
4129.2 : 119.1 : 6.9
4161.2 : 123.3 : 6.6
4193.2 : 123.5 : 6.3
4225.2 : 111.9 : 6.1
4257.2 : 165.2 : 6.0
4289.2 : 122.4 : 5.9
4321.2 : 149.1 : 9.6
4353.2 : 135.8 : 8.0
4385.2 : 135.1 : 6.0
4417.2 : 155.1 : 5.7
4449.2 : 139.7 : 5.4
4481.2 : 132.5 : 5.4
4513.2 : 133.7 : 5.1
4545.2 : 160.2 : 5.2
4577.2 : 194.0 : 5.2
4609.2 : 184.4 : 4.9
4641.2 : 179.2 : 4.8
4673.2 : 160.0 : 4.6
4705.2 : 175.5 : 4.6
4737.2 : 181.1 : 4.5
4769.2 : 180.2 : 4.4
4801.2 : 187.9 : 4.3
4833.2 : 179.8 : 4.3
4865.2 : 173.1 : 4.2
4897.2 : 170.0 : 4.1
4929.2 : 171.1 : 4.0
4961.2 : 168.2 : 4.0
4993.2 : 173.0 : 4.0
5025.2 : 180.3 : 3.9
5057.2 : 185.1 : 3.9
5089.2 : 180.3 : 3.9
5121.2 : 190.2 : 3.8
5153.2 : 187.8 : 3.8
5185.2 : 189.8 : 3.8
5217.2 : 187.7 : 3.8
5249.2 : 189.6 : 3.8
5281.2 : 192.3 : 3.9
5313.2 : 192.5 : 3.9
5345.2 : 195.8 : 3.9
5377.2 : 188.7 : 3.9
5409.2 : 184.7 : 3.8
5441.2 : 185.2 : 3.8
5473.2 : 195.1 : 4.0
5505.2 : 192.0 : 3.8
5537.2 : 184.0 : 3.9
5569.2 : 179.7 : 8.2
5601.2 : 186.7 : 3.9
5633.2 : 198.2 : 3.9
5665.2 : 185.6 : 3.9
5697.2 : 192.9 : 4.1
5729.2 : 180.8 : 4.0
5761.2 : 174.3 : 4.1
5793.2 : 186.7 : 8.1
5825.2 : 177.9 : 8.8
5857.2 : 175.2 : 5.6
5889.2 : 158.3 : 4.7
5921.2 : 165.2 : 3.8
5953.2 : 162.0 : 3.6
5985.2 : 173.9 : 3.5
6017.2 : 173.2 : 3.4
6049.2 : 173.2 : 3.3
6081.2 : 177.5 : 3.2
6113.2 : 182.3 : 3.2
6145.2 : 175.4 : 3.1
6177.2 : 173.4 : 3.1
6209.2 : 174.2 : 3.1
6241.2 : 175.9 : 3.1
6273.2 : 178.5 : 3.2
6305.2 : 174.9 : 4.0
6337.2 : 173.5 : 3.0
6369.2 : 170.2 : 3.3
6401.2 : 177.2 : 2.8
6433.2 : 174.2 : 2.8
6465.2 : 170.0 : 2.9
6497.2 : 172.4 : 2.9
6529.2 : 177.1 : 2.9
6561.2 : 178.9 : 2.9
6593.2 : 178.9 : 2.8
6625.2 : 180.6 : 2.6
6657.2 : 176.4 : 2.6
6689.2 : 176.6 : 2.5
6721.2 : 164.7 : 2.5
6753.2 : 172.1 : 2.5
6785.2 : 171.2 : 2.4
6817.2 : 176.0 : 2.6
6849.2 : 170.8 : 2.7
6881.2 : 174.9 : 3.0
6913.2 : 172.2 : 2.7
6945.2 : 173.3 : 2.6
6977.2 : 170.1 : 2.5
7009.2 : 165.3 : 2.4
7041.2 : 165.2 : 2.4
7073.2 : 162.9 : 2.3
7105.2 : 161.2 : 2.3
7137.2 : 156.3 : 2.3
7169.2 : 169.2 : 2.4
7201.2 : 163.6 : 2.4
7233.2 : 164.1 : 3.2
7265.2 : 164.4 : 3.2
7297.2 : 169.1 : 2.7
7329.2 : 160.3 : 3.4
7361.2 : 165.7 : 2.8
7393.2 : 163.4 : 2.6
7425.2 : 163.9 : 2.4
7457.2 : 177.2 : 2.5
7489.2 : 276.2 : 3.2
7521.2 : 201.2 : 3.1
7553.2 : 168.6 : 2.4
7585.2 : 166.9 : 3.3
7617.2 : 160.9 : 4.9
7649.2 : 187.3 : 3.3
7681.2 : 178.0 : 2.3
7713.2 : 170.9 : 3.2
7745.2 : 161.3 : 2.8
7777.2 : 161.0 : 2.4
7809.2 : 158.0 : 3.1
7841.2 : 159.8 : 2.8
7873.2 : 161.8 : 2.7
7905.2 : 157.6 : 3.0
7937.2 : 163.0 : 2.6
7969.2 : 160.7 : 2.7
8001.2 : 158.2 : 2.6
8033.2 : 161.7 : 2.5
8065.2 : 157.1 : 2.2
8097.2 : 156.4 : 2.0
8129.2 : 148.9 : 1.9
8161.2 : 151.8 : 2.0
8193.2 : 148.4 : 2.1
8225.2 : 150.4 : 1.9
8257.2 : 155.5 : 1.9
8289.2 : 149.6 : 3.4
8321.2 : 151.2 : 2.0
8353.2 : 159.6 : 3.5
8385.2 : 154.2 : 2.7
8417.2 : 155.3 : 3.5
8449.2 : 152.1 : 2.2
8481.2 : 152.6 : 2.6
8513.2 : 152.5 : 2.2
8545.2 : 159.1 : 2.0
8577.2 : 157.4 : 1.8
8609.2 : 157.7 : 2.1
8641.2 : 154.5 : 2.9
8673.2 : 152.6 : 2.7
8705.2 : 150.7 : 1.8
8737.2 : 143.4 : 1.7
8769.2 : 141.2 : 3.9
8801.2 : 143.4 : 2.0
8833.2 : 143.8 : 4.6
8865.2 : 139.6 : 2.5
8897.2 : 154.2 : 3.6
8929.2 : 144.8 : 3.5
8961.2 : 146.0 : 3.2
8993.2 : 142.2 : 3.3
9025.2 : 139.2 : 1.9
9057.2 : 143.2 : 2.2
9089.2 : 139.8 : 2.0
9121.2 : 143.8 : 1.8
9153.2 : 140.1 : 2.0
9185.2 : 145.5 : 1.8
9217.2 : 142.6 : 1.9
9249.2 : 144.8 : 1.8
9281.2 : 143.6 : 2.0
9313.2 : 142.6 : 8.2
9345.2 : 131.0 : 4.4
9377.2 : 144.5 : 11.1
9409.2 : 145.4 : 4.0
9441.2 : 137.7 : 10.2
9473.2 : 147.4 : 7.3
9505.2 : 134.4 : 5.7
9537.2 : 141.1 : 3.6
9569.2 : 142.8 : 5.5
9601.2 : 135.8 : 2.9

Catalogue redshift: 0.14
